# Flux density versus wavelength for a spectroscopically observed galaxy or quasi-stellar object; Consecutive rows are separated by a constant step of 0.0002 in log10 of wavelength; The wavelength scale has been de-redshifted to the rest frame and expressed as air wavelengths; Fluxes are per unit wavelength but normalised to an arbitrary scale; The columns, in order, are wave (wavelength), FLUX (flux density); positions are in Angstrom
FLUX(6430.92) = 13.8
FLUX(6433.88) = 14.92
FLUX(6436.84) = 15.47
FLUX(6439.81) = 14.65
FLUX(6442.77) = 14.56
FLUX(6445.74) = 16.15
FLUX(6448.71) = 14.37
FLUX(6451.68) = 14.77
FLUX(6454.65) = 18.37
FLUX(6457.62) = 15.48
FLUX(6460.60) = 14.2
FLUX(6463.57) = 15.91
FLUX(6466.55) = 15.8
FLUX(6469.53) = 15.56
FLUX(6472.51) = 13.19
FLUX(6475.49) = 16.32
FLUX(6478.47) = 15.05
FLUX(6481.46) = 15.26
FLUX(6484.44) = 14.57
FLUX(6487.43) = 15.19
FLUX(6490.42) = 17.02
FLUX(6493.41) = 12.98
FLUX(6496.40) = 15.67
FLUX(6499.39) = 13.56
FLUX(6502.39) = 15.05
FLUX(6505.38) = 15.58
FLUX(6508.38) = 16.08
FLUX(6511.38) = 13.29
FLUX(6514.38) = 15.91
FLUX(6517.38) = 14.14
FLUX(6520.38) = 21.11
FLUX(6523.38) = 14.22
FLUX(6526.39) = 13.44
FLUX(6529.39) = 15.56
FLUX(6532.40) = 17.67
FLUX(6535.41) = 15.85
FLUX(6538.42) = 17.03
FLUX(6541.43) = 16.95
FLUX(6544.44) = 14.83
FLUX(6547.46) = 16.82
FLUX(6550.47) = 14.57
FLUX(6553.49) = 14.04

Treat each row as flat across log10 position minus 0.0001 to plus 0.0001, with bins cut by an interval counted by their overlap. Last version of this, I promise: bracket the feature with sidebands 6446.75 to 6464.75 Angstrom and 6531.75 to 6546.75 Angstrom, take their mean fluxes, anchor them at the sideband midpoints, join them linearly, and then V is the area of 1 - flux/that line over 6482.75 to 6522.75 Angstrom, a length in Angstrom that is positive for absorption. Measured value 1.6 Angstrom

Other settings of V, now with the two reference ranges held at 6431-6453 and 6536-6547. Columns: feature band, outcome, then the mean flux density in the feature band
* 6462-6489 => 0.3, 15.2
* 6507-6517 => 0.6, 15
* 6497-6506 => 0.6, 14.7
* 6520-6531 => 0.3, 15.6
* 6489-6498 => 0.3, 15.2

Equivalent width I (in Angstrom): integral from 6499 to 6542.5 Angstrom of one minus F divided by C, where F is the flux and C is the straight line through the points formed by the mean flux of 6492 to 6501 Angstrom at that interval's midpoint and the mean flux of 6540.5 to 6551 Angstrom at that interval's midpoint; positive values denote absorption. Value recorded -2.3 Angstrom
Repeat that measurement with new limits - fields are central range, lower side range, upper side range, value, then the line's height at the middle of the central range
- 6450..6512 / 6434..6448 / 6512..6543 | 1.47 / 15.6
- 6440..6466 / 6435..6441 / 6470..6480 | -0.76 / 15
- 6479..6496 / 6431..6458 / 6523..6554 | 0.47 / 15.5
